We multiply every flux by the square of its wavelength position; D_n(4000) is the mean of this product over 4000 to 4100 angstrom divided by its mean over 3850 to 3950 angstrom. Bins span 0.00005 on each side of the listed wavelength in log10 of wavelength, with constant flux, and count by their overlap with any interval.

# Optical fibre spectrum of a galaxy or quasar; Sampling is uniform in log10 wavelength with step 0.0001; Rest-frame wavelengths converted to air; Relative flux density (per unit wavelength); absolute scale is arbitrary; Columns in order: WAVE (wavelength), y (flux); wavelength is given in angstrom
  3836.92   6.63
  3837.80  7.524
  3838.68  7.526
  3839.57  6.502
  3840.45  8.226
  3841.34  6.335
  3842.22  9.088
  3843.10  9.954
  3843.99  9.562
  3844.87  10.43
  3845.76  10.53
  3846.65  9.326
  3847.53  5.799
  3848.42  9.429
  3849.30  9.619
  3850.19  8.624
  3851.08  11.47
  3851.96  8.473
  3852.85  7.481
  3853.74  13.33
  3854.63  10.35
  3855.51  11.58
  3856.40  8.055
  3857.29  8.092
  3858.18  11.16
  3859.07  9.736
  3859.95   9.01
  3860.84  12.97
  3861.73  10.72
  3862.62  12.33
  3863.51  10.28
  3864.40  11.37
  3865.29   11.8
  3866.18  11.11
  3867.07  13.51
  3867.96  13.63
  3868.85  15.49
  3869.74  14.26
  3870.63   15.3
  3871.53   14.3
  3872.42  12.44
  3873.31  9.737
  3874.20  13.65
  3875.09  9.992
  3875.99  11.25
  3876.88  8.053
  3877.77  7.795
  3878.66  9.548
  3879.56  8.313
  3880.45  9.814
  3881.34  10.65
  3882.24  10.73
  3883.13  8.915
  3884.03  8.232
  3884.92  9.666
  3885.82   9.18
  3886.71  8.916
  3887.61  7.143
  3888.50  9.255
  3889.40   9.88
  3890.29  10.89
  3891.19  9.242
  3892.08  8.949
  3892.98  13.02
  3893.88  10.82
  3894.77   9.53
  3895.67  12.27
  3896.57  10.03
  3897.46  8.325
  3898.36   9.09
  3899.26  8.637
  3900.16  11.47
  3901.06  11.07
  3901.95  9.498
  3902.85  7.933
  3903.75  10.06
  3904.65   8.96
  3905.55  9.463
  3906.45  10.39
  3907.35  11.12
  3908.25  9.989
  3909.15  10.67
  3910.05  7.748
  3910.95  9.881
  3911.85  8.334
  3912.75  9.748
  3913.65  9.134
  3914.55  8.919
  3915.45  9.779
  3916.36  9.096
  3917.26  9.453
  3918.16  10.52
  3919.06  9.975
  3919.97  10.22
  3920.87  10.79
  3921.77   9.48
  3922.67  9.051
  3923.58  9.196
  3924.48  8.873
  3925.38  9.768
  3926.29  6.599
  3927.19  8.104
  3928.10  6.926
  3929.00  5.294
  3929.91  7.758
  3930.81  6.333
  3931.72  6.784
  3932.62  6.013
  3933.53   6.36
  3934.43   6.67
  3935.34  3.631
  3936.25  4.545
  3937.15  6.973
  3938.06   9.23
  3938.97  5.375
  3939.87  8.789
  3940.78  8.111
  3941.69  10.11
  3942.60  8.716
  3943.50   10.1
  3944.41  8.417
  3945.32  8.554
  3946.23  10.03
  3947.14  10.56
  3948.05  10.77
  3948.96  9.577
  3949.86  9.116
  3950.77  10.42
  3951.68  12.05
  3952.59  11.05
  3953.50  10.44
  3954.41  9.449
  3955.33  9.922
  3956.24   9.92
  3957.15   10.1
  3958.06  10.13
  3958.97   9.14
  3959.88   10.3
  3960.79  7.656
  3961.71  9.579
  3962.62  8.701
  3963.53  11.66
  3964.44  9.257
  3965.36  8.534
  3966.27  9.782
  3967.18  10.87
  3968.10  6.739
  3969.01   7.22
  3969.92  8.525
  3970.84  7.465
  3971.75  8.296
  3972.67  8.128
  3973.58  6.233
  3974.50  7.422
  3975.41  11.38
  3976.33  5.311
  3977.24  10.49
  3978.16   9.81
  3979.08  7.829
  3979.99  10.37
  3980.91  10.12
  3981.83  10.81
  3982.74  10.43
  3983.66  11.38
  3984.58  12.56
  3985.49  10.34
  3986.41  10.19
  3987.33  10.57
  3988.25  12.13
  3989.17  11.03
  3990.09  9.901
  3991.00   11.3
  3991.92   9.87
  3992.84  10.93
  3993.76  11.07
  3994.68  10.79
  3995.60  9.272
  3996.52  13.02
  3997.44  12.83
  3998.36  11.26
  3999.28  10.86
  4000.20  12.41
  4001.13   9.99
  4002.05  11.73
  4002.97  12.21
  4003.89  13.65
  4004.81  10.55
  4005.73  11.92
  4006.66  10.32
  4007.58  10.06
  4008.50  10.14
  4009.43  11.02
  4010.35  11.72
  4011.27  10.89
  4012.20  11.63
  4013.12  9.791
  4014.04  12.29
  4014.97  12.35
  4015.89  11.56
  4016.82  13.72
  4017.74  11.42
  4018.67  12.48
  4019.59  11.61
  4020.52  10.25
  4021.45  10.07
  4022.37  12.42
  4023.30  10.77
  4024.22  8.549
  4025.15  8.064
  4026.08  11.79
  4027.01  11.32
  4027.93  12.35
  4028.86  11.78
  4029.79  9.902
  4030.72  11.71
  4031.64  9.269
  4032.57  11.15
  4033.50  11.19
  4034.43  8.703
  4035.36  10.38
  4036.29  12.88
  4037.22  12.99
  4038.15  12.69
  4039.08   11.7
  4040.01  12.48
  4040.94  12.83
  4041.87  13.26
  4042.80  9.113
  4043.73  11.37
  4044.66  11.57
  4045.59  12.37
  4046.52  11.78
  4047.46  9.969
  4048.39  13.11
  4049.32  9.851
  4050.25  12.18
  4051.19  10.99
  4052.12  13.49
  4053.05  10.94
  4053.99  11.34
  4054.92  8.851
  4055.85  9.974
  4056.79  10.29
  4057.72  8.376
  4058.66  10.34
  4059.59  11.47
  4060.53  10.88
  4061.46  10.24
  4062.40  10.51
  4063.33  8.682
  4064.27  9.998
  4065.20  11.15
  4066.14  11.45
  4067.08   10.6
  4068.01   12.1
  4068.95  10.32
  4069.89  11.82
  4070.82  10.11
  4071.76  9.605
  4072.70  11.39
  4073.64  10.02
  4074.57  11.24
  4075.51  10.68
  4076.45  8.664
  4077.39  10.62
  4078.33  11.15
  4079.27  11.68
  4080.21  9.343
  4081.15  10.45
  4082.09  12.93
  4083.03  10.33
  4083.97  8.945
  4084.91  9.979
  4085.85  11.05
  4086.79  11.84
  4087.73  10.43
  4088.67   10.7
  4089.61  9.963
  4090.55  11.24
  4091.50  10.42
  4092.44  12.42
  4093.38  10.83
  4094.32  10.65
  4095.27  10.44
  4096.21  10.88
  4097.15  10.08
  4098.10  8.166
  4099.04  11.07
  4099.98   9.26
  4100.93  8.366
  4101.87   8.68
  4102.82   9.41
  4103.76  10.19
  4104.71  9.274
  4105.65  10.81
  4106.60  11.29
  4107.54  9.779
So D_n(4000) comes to 1.2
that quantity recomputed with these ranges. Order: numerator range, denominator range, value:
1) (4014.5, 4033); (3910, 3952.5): 1.36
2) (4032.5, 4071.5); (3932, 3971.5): 1.32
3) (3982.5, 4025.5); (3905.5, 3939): 1.38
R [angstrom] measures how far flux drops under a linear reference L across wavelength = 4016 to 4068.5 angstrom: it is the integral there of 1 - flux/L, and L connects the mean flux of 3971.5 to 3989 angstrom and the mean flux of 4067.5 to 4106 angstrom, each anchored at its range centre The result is -4.98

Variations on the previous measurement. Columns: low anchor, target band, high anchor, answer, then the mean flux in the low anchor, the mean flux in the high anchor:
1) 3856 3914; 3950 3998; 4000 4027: 4.76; 10.3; 11.2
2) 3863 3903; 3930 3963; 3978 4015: 6.45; 10.6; 11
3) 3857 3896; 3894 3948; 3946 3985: 7.11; 10.8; 9.52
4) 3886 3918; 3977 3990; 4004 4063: 0.03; 9.68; 11.1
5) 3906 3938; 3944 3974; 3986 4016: 1.01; 8.41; 11.2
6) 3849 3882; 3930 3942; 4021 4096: 4.50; 11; 10.9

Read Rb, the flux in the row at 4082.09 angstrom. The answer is 12.93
